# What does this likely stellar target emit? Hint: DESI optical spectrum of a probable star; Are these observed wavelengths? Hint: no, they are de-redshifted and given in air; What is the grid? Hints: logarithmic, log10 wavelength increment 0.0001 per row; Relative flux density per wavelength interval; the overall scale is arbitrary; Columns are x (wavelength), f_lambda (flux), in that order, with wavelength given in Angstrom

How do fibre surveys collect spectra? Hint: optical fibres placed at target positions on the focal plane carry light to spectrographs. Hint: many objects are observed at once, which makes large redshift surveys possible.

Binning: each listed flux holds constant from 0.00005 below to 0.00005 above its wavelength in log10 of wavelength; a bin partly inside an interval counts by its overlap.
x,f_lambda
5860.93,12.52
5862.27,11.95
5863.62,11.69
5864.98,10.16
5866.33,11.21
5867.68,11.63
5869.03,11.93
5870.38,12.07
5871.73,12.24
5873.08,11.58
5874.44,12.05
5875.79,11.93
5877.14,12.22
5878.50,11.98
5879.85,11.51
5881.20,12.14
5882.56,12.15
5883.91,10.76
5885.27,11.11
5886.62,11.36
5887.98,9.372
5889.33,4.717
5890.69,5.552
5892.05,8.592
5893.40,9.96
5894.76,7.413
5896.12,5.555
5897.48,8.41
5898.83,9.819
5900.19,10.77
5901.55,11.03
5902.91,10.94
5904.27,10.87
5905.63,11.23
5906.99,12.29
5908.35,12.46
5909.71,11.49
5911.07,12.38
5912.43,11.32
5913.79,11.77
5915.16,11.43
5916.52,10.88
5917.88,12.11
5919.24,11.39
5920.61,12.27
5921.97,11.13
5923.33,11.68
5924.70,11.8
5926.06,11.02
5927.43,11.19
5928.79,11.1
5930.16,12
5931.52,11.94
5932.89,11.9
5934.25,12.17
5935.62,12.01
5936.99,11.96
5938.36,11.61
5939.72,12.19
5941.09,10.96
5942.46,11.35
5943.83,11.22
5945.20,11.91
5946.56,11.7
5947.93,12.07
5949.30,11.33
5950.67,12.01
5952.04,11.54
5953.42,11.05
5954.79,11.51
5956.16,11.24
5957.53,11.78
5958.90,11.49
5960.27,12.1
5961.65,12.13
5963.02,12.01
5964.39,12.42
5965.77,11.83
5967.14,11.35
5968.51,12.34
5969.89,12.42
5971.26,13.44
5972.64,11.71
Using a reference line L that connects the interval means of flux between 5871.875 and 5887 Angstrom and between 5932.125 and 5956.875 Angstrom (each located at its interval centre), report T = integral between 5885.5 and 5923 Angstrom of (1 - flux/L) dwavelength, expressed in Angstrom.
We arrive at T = 4.6 Angstrom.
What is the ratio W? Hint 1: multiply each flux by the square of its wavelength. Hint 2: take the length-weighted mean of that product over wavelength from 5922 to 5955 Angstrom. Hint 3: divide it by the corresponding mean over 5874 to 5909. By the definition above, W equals 1.2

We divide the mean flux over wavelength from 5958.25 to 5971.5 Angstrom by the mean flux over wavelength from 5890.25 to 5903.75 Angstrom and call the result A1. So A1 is 1.36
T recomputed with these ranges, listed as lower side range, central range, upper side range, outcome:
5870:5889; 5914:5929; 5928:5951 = 0.2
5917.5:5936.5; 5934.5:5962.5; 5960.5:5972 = 0.7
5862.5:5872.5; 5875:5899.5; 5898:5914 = 3.7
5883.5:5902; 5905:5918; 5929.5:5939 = -1.9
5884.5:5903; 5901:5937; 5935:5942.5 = -4.2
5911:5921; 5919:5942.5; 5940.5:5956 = -0.2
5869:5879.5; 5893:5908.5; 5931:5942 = 2.5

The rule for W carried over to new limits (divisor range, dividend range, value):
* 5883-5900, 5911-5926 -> 1.35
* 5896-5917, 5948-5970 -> 1.10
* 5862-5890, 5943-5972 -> 1.09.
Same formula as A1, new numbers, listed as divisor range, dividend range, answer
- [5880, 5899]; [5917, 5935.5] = 1.28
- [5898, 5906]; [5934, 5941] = 1.11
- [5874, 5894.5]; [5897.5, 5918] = 1.10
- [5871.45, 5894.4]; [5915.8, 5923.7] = 1.11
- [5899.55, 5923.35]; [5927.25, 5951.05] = 1.02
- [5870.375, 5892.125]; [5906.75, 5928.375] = 1.09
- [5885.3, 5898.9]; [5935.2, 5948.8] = 1.44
